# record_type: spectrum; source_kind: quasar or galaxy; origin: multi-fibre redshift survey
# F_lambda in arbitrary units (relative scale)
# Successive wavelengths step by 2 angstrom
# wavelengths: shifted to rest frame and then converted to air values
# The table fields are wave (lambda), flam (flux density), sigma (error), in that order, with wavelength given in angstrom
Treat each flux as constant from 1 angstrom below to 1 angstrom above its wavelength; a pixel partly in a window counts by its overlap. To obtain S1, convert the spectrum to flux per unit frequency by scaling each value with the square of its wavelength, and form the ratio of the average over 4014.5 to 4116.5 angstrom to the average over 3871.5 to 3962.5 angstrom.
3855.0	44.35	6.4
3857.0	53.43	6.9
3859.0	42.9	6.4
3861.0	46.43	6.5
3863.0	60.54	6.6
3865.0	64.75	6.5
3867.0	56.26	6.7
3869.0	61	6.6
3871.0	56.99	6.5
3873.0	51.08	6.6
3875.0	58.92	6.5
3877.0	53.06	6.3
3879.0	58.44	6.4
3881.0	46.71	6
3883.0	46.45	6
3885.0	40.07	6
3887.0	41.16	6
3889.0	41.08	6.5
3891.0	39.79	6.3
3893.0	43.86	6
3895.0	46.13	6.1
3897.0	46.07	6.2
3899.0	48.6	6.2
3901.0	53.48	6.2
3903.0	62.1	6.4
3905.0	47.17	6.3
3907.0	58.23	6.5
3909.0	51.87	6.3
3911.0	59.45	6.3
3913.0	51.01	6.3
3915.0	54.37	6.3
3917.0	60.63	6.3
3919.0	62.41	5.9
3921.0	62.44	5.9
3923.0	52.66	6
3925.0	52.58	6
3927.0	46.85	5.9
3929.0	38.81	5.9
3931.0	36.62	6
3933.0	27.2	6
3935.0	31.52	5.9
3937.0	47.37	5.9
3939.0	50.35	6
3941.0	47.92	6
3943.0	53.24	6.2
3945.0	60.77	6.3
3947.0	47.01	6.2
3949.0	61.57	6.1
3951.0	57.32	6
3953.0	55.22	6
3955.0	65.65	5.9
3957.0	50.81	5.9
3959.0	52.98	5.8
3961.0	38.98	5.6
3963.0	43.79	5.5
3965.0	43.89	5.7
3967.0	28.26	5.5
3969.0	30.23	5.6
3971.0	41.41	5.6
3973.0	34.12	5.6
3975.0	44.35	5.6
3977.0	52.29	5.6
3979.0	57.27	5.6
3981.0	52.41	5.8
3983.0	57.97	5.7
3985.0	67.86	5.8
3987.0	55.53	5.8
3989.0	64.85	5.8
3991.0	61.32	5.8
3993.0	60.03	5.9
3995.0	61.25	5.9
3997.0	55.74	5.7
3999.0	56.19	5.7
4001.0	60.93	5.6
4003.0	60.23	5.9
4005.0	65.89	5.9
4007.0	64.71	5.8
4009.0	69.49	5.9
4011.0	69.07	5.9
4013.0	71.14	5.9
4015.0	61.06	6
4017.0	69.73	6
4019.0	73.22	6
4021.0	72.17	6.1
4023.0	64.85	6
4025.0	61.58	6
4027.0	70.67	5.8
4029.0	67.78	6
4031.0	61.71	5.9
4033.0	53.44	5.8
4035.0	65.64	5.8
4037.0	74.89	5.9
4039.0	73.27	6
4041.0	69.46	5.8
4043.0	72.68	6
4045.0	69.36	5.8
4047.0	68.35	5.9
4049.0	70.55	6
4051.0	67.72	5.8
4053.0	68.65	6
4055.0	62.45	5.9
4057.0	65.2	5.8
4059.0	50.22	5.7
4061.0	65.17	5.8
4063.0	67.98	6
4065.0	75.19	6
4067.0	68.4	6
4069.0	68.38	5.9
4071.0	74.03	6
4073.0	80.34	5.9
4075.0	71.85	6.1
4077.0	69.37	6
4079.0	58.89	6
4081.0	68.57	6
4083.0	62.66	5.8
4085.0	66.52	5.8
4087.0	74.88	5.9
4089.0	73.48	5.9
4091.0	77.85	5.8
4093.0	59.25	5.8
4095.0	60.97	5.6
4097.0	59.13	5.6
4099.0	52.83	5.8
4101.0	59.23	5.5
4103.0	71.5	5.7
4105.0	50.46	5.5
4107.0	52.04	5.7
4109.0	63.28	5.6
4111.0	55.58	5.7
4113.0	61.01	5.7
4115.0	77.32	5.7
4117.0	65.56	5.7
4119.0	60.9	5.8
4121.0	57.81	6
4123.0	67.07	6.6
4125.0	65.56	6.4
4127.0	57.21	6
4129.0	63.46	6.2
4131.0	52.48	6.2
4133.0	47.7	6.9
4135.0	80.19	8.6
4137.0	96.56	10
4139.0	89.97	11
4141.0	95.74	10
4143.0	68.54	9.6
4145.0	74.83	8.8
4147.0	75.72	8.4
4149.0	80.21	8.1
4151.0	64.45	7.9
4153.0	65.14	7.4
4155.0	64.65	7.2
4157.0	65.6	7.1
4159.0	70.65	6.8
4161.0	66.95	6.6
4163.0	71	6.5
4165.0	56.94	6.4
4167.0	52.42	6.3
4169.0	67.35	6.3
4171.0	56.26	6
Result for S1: 1.42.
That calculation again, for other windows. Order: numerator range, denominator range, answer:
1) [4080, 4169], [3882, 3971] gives 1.51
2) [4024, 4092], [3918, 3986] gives 1.48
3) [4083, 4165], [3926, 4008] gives 1.42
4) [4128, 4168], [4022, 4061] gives 1.12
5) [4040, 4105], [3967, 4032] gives 1.17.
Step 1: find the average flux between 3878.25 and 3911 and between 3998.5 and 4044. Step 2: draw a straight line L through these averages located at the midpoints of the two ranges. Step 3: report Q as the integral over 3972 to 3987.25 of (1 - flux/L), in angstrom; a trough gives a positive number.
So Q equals 2.0 angstrom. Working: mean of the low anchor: 48.5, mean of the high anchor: 66.6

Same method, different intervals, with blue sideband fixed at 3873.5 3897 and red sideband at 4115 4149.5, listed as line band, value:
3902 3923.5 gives -3.1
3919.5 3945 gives 2.4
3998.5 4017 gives -1.9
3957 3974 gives 4.6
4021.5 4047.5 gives -2.6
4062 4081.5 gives -1.7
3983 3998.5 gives -1.0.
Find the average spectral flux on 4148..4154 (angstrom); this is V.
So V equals 69.9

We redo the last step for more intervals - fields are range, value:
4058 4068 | 65.4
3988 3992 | 63.1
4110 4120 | 64.1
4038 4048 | 70.6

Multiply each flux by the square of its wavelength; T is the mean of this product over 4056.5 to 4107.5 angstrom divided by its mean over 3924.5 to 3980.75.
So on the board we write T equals 1.51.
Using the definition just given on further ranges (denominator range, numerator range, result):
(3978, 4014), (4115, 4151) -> 1.22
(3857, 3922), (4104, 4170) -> 1.44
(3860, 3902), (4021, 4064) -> 1.43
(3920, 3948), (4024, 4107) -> 1.52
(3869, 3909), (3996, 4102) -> 1.45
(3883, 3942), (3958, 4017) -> 1.18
